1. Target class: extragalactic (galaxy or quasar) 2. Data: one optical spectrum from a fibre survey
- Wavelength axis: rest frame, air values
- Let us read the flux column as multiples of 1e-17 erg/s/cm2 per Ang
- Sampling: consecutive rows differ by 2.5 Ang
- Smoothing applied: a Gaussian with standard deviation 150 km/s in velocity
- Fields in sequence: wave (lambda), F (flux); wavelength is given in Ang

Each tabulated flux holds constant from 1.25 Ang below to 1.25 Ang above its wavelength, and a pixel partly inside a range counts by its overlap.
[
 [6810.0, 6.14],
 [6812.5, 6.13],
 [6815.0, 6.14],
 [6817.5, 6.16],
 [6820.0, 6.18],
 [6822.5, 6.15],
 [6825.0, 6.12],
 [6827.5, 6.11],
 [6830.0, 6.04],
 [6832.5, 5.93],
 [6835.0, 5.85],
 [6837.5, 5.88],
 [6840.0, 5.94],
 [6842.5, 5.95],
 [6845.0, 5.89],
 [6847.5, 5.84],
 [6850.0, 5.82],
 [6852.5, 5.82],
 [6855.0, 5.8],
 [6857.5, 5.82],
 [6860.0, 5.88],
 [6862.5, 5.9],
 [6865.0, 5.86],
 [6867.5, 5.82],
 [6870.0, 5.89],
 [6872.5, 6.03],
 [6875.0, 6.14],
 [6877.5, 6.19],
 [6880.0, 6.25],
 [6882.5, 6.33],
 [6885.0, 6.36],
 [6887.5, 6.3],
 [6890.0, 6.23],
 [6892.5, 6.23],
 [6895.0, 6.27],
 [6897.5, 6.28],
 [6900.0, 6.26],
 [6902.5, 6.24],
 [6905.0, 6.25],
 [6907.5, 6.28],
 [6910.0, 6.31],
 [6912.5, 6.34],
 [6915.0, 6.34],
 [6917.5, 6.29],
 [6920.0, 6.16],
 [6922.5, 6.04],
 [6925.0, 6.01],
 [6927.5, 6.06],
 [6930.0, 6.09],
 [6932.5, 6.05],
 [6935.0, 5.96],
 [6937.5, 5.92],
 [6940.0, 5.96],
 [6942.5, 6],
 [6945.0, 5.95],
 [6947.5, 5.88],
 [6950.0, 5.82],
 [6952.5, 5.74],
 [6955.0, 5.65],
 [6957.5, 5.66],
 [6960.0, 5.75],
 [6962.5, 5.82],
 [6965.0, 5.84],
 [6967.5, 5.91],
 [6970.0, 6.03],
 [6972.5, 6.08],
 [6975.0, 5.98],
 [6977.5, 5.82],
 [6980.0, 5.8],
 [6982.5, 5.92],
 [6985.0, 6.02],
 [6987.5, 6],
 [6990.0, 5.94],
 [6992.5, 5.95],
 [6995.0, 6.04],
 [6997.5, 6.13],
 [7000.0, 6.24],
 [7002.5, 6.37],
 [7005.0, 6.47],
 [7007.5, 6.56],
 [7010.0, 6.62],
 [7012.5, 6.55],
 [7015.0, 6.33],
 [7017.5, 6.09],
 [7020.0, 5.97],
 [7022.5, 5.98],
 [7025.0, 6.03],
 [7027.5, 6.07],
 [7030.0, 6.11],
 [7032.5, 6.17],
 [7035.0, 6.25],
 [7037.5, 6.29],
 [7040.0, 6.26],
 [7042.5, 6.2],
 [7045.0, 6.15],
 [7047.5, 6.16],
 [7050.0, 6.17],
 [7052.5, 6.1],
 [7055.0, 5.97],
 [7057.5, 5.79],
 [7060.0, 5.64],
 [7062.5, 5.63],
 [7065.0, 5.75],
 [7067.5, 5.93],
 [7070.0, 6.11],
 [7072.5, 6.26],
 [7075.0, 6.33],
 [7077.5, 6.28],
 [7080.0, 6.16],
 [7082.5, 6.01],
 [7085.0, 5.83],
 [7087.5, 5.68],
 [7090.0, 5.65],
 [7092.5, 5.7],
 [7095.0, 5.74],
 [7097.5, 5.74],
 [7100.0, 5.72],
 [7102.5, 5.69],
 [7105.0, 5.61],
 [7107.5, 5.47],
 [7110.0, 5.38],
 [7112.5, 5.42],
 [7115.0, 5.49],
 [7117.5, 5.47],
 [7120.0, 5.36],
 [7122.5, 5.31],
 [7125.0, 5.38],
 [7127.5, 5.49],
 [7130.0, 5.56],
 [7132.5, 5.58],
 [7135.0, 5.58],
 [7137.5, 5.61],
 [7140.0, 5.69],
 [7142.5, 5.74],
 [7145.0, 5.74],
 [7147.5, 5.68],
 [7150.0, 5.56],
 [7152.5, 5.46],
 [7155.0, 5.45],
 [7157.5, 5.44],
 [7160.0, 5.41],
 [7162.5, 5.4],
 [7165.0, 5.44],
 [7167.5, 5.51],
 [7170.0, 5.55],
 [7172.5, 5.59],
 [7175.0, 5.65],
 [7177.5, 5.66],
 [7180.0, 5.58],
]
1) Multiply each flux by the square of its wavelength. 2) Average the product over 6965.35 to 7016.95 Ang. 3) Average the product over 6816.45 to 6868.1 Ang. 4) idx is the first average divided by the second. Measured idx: 1.08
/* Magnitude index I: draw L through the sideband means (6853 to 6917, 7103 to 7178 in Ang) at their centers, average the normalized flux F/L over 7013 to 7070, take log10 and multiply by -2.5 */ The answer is -0.05 mag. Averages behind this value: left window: 6.14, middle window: 6.06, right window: 5.52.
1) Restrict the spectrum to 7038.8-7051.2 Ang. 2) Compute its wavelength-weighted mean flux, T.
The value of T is 6.19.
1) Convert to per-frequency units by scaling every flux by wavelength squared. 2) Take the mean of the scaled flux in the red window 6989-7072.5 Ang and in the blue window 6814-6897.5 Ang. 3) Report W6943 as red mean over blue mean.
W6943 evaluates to 1.07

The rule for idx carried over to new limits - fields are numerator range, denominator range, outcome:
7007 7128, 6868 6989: 1.02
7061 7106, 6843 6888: 1.04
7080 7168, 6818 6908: 0.99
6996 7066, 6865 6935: 1.03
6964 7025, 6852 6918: 1.03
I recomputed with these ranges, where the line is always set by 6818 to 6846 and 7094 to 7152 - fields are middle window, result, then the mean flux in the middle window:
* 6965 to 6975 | -0.034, 5.98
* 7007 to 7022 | -0.107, 6.32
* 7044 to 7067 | -0.049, 5.93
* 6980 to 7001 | -0.046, 6.01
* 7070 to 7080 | -0.112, 6.25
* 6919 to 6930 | -0.037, 6.07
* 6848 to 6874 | 0.018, 5.87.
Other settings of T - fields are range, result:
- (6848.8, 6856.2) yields 5.81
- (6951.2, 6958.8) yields 5.68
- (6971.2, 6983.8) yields 5.92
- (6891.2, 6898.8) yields 6.26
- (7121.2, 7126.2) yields 5.34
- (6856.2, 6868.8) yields 5.86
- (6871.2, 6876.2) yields 6.08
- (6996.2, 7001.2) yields 6.18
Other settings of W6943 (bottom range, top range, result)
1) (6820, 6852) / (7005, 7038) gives 1.10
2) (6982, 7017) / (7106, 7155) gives 0.92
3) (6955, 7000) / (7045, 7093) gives 1.03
